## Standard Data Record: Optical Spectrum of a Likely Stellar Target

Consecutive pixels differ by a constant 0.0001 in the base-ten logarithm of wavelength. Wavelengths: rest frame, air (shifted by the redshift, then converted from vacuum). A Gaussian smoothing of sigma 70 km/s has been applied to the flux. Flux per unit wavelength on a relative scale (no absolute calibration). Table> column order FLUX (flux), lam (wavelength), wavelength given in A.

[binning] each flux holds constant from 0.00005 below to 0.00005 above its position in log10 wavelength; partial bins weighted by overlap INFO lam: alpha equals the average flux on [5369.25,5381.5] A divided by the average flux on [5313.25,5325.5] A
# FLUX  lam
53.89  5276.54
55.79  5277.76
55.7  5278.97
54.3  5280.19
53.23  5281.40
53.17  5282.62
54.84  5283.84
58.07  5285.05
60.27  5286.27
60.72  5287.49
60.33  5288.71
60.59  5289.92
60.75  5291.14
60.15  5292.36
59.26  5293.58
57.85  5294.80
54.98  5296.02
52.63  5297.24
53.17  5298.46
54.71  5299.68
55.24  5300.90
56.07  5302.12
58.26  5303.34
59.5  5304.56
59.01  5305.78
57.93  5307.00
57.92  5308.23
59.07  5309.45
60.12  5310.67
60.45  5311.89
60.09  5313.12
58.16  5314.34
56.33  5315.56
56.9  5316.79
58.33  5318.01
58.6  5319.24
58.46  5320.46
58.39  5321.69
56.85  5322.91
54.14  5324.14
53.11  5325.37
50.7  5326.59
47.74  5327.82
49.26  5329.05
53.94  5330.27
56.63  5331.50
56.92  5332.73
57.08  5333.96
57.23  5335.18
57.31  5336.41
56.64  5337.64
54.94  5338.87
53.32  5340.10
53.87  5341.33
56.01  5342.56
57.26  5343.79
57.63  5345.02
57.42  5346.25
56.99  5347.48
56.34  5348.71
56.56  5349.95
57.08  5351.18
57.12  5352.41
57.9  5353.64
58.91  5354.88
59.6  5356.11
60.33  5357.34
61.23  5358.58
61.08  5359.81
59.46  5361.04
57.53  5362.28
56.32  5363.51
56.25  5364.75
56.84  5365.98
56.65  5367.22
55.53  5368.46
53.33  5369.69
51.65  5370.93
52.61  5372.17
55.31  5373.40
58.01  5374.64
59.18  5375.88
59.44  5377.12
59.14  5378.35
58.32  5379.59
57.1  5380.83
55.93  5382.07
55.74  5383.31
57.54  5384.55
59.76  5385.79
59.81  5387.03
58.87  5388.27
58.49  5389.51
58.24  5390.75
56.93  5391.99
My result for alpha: 1.0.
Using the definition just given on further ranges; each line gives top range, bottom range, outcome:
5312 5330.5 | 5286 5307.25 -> 0.96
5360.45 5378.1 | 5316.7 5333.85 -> 1.02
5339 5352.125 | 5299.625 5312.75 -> 0.97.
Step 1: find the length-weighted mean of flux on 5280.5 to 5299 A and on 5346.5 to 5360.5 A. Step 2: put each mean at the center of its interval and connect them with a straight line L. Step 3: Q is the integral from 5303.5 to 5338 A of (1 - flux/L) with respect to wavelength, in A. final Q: 0.7 A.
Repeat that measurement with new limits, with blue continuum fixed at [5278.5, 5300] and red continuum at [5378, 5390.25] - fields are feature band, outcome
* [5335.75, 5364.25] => 0.1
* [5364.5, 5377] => 0.5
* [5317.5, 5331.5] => 0.7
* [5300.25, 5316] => -0.3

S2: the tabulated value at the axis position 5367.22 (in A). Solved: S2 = 56.65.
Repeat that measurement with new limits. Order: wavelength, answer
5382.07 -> 55.93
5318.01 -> 58.33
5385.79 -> 59.76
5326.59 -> 50.7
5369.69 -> 53.33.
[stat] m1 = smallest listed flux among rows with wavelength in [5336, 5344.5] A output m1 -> 53.32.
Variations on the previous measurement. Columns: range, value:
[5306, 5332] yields 47.74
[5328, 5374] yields 49.26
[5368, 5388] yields 51.65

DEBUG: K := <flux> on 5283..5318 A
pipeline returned 58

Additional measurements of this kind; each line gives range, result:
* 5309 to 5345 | 56.1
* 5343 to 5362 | 58.3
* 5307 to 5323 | 58.5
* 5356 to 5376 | 57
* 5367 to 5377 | 55.4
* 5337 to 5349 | 56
